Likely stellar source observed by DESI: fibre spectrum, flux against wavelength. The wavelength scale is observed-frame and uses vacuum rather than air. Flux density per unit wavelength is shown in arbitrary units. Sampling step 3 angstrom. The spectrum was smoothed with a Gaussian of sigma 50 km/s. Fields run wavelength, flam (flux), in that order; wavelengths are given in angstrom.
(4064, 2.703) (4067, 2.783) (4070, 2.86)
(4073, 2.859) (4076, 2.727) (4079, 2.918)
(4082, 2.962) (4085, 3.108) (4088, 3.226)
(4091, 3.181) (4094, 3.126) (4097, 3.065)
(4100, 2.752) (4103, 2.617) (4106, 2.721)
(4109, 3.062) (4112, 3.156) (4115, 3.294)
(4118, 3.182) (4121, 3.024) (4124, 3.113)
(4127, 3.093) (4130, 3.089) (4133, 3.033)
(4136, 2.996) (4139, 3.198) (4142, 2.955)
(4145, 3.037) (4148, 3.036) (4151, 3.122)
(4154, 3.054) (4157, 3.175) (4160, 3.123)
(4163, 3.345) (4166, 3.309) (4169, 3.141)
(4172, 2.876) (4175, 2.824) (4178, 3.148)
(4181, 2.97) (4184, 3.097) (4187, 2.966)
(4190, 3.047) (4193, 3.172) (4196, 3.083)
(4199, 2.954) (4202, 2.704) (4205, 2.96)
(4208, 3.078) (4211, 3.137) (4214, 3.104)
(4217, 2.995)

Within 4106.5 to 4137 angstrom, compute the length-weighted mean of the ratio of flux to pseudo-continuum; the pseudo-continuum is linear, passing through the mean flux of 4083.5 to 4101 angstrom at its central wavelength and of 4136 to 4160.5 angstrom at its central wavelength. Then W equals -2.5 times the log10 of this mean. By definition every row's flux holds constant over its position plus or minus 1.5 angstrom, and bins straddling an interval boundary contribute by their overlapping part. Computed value 0.00 mag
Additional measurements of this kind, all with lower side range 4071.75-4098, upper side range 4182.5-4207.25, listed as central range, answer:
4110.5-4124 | -0.051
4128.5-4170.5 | -0.038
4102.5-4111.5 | 0.058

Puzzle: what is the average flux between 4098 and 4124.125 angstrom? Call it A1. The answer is 2.99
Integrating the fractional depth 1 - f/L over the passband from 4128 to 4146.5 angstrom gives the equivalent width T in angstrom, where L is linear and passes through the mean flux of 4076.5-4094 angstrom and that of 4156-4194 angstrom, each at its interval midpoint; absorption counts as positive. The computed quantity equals 0.16 angstrom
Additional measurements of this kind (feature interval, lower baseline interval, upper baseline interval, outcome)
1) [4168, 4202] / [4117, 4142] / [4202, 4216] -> 0.4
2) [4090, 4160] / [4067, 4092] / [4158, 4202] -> -0.9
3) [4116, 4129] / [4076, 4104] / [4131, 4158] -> -0.3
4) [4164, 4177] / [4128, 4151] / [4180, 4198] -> 0.0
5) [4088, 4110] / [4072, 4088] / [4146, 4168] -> 0.4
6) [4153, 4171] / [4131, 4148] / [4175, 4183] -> -0.9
